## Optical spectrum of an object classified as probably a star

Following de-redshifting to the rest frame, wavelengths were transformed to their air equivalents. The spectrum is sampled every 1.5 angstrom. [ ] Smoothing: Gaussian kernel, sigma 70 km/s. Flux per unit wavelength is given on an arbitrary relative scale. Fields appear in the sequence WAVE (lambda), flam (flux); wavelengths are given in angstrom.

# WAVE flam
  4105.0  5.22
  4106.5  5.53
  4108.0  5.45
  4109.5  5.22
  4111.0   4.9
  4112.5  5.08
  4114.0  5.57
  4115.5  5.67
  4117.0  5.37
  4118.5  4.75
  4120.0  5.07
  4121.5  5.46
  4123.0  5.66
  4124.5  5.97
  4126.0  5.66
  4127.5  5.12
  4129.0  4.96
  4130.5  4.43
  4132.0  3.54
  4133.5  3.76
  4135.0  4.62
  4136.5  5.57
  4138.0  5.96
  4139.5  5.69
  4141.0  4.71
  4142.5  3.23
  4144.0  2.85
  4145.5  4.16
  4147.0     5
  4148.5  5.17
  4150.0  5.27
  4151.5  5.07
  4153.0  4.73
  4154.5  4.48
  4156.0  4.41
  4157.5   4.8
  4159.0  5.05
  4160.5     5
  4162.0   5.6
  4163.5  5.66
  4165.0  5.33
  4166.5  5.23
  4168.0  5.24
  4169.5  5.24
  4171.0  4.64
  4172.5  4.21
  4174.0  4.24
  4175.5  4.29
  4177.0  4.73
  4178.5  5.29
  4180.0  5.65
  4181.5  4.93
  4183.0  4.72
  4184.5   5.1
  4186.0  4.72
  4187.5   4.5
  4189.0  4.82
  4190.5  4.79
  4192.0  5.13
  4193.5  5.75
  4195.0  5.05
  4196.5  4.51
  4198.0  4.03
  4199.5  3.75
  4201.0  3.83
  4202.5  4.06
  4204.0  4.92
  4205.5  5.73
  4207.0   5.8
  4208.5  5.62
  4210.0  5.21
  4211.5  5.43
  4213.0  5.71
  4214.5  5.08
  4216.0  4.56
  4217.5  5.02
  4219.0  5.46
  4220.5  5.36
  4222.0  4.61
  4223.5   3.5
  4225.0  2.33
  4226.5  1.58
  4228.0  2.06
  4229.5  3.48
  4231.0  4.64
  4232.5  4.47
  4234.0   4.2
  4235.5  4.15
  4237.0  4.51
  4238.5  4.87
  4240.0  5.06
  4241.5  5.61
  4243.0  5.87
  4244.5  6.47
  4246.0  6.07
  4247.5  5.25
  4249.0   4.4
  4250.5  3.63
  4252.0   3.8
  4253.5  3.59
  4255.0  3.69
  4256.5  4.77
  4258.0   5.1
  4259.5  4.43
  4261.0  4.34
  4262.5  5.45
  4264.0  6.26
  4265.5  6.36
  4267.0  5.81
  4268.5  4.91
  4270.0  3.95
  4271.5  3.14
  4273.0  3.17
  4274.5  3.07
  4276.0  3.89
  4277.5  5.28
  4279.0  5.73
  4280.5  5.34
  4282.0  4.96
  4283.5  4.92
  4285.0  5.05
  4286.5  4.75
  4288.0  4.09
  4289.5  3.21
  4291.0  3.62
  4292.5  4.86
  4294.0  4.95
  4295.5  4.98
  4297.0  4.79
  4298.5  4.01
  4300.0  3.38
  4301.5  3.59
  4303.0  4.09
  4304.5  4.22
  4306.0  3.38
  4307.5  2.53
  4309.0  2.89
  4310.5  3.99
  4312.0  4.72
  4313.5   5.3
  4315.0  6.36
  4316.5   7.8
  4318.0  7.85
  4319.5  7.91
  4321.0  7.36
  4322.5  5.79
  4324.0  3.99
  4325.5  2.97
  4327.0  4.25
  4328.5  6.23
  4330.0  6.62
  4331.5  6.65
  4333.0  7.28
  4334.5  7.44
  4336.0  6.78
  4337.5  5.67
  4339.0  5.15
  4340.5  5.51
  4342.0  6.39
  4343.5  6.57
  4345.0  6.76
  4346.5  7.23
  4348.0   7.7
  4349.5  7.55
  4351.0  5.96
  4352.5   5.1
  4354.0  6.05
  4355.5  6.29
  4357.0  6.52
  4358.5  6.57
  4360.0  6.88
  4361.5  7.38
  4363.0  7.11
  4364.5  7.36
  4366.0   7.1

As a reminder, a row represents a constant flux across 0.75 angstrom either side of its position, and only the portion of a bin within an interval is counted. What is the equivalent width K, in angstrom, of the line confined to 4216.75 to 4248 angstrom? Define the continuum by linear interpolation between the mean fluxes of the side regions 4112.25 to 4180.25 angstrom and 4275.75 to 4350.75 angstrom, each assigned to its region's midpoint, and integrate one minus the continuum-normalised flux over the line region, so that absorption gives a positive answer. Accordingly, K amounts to 3.9 angstrom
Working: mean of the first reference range 4.93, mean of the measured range 4.5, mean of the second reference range 5.34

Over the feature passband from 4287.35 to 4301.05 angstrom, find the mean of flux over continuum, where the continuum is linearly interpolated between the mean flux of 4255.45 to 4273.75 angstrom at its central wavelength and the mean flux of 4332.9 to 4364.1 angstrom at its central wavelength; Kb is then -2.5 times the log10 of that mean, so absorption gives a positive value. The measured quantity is 0.28 mag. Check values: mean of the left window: 4.79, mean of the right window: 6.56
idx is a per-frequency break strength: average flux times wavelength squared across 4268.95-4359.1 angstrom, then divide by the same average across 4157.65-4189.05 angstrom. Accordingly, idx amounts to 1.1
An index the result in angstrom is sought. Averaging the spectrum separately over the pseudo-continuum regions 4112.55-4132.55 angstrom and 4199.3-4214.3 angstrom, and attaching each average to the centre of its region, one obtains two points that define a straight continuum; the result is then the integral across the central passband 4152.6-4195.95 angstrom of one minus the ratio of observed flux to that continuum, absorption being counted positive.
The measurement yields 1.38 angstrom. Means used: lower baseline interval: 5.18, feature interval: 4.94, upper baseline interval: 5.05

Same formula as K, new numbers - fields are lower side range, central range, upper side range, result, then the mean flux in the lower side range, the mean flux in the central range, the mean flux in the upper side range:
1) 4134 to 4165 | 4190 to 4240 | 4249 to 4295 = 1.7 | 4.85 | 4.53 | 4.54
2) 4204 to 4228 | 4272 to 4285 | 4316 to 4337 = 2.5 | 4.66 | 4.55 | 6.33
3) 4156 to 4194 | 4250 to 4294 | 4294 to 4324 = 3.9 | 4.97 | 4.54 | 4.97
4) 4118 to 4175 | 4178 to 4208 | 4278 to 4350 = 0.9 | 4.88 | 4.86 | 5.35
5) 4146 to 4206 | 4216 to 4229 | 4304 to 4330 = 3.1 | 4.86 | 3.78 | 5.2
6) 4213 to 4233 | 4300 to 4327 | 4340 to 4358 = 4.2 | 4.07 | 4.92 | 6.48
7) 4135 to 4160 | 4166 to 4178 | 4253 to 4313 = -0.1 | 4.76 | 4.73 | 4.39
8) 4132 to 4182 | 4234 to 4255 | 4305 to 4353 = 2.1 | 4.82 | 4.8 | 5.86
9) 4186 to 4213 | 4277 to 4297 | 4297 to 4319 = -0.3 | 4.9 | 4.74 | 4.62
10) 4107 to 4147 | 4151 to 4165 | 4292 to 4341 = 0.0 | 4.94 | 4.99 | 5.25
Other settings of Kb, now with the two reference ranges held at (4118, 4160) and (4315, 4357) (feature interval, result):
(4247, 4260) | 0.31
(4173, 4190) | 0.08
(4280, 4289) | 0.23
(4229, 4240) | 0.25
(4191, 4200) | 0.11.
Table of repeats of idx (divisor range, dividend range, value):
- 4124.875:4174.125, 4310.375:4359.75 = 1.41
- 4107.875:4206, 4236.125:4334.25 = 1.06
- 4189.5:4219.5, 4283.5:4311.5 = 0.85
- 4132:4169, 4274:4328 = 1.05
